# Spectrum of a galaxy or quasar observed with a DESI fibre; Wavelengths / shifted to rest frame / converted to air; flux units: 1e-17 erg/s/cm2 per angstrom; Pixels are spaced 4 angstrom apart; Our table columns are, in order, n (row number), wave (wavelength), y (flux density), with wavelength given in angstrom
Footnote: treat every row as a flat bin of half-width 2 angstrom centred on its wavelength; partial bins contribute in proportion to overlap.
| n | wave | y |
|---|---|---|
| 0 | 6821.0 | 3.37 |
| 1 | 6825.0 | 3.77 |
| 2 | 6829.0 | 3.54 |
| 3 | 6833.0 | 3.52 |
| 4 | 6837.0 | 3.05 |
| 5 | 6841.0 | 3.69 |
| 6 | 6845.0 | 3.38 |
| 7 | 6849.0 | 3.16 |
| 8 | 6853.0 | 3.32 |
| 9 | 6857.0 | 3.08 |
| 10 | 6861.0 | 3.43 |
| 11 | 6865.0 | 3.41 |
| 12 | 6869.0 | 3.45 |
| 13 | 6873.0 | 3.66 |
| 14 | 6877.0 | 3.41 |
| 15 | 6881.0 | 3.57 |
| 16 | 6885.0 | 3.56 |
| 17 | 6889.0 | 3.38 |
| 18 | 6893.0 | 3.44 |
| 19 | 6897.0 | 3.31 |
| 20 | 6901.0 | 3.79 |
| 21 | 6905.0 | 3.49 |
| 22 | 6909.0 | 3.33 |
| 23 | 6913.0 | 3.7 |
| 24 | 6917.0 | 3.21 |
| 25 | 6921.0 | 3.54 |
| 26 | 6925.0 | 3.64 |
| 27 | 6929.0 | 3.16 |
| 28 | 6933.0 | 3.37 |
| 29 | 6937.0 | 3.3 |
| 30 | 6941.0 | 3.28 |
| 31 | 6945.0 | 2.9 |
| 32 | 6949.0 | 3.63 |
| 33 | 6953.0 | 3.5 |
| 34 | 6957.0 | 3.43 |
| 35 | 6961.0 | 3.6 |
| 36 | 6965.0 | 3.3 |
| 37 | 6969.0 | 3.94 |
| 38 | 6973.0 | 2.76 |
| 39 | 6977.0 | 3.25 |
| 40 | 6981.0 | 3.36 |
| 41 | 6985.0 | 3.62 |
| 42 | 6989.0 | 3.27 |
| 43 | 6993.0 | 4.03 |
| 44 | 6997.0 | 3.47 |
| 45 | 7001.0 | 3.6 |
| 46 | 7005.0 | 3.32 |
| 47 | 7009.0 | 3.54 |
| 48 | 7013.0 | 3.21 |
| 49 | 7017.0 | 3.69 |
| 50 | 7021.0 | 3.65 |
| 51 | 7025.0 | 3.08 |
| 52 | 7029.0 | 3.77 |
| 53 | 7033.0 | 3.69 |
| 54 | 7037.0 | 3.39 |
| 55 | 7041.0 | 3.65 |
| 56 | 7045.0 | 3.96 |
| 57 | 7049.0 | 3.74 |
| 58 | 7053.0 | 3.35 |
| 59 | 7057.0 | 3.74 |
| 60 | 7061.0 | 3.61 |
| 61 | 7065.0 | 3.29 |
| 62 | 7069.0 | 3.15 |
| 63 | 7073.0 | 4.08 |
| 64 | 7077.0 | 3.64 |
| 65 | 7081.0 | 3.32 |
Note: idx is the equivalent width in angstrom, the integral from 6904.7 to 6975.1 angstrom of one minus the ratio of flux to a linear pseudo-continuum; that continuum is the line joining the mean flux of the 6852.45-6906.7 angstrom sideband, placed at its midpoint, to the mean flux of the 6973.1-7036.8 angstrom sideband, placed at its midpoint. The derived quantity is 1.5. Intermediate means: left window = 3.45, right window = 3.48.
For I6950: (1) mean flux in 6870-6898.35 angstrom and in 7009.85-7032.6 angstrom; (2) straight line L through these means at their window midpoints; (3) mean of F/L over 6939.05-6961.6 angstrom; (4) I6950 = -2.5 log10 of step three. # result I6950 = 0.04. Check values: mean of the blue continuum 3.48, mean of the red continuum 3.5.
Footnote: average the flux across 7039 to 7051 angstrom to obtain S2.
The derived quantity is 3.78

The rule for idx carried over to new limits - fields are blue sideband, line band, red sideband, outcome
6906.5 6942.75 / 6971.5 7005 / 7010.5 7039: 0.4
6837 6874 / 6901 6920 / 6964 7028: -0.4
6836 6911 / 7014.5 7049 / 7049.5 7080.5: -0.8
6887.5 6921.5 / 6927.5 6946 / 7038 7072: 1.4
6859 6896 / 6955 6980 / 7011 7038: 0.8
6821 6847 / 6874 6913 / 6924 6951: -1.2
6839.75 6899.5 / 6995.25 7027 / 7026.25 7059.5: 1.4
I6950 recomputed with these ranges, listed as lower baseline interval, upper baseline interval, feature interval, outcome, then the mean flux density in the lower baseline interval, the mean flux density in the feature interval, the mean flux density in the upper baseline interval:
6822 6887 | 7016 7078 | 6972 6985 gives 0.10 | 3.44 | 3.23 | 3.59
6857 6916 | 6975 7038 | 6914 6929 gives 0.01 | 3.48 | 3.44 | 3.5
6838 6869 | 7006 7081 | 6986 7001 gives -0.03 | 3.35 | 3.59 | 3.56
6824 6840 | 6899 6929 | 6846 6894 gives 0.02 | 3.47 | 3.4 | 3.5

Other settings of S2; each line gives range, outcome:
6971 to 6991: 3.25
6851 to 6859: 3.2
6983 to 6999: 3.6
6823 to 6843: 3.51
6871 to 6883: 3.55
